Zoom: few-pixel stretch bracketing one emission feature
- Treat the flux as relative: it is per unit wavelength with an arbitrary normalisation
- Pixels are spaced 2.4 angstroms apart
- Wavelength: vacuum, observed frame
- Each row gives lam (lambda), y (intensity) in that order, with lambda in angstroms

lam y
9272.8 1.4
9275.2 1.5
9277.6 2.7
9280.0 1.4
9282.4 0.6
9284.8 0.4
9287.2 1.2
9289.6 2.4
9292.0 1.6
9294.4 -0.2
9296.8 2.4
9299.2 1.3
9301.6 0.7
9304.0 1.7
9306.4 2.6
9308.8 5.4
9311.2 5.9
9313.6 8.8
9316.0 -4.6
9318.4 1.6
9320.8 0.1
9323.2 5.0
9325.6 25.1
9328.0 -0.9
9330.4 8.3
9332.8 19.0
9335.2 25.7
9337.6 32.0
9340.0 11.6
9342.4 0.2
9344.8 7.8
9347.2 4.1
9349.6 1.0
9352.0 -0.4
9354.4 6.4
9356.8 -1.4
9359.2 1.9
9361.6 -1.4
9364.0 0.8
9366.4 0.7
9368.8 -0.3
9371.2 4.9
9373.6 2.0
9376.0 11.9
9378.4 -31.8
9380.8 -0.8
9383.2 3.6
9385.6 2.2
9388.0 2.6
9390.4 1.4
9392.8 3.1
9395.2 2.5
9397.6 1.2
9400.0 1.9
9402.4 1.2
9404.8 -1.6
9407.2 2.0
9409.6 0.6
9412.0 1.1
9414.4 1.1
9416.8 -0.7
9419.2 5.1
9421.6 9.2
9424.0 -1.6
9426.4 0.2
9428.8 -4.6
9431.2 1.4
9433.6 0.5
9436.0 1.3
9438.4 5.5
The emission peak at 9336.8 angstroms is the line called [O III]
